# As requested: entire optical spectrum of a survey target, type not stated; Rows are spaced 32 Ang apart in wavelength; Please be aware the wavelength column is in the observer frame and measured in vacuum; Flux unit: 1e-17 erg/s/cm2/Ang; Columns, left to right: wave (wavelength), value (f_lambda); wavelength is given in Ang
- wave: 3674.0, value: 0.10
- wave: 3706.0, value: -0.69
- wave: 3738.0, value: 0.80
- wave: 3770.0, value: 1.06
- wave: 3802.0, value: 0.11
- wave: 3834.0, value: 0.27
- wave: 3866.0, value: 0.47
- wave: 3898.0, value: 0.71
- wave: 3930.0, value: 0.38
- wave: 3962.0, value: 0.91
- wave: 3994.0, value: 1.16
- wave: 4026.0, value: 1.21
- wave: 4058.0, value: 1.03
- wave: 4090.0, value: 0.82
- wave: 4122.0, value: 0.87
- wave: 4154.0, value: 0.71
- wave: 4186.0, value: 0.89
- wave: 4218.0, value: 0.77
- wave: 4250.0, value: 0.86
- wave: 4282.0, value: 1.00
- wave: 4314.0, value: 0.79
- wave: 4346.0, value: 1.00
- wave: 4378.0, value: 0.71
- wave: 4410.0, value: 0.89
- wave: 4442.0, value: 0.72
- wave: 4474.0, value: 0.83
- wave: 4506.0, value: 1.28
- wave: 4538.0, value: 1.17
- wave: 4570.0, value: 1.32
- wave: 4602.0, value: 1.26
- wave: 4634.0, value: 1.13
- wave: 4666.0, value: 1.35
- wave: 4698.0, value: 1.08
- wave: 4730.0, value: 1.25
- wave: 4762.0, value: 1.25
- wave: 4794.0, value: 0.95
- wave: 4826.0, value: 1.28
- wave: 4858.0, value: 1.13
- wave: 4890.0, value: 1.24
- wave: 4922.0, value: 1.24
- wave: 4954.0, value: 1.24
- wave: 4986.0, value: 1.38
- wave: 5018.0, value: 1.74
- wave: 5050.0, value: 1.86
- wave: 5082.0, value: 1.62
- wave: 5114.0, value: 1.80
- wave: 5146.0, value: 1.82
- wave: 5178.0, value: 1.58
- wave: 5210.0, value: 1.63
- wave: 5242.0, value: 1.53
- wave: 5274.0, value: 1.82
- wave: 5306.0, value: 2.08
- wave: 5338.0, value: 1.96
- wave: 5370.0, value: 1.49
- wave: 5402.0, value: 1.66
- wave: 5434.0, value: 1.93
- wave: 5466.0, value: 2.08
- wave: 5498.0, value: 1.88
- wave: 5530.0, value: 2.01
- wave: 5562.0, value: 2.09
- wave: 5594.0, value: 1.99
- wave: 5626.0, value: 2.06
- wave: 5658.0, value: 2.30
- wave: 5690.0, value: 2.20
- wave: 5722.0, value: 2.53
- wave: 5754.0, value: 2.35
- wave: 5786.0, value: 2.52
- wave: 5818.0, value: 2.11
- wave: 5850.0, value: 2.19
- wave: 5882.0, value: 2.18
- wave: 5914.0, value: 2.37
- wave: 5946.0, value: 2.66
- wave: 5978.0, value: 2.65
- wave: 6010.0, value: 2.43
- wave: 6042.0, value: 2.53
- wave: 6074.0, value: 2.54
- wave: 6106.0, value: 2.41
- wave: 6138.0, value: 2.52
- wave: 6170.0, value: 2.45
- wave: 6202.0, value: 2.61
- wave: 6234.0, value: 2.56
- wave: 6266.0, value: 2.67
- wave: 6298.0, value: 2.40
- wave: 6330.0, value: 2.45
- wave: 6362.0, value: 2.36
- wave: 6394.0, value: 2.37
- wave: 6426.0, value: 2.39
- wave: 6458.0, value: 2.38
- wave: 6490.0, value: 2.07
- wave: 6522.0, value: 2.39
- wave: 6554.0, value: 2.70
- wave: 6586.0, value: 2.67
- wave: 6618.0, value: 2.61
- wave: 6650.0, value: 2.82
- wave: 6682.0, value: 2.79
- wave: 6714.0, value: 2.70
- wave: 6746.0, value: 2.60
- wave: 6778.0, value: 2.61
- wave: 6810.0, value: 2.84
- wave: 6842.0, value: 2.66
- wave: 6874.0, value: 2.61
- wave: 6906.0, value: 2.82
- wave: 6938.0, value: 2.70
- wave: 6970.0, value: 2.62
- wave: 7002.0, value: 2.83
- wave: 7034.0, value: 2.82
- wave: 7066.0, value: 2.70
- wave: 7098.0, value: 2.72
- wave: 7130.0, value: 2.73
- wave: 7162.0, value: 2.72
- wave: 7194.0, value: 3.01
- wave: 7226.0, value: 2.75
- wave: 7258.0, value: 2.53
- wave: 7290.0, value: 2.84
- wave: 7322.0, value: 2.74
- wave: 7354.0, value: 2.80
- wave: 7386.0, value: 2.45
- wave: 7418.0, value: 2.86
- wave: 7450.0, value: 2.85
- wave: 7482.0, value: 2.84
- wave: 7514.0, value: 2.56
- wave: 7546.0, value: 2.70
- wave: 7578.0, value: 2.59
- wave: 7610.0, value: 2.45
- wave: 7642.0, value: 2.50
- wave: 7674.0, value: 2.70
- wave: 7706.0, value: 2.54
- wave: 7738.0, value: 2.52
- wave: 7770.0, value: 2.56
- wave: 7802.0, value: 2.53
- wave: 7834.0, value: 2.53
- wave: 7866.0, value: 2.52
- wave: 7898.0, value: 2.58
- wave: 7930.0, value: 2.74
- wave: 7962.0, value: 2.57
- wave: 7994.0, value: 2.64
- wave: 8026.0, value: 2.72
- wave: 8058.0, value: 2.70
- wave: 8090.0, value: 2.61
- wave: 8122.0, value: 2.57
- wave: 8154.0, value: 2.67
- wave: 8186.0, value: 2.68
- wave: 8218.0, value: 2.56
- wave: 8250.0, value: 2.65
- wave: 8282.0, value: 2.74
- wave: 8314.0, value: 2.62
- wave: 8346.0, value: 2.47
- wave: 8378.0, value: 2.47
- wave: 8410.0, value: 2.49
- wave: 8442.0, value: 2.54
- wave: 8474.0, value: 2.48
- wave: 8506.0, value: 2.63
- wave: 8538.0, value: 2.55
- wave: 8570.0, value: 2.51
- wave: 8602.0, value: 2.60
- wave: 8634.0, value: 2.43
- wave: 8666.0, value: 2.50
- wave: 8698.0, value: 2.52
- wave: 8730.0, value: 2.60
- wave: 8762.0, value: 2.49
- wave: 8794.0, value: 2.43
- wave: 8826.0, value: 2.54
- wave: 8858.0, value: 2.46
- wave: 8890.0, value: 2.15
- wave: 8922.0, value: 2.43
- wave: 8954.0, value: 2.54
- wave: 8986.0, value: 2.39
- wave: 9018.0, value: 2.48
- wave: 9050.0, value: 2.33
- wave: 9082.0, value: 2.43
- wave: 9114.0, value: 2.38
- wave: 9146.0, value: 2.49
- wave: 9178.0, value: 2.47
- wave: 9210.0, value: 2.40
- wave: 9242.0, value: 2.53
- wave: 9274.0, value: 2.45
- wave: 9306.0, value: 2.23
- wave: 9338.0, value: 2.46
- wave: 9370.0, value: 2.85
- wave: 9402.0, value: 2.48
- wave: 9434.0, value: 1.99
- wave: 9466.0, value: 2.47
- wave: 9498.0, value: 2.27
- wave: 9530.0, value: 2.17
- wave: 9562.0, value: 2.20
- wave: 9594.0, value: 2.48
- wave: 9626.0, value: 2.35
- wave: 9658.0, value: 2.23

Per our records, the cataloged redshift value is 0.25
